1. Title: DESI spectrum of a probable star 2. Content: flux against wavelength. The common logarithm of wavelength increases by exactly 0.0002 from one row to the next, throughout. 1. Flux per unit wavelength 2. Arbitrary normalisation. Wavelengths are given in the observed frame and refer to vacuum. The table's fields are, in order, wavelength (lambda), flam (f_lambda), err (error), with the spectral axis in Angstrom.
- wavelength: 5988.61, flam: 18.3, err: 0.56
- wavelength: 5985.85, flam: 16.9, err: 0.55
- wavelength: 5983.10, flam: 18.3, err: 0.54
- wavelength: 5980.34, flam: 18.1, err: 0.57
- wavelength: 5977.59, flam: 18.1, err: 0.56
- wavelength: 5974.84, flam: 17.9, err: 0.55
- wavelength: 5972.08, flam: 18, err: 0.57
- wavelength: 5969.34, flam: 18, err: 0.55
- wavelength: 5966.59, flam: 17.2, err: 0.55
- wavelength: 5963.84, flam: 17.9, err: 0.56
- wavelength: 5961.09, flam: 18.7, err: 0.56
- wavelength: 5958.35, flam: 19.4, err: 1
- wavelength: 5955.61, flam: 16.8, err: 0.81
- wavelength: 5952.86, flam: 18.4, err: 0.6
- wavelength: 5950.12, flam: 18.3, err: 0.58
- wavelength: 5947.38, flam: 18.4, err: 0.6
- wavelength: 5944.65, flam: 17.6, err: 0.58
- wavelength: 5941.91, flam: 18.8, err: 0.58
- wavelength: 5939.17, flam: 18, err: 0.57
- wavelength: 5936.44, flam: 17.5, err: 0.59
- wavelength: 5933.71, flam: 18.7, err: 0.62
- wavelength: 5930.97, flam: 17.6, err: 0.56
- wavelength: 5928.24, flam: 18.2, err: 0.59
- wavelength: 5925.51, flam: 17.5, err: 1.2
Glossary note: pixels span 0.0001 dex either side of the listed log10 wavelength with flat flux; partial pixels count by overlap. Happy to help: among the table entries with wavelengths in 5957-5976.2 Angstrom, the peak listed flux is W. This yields 19.4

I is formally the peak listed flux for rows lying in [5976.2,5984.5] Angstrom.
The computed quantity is 18.3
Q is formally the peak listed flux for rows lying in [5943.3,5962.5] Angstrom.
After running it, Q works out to 19.4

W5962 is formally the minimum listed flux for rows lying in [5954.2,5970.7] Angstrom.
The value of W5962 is 16.8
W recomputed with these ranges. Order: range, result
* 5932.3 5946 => 18.8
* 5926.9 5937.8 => 18.7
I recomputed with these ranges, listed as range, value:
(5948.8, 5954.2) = 18.4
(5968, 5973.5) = 18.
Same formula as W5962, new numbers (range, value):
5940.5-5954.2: 17.6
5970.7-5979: 17.9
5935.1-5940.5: 17.5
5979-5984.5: 18.1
